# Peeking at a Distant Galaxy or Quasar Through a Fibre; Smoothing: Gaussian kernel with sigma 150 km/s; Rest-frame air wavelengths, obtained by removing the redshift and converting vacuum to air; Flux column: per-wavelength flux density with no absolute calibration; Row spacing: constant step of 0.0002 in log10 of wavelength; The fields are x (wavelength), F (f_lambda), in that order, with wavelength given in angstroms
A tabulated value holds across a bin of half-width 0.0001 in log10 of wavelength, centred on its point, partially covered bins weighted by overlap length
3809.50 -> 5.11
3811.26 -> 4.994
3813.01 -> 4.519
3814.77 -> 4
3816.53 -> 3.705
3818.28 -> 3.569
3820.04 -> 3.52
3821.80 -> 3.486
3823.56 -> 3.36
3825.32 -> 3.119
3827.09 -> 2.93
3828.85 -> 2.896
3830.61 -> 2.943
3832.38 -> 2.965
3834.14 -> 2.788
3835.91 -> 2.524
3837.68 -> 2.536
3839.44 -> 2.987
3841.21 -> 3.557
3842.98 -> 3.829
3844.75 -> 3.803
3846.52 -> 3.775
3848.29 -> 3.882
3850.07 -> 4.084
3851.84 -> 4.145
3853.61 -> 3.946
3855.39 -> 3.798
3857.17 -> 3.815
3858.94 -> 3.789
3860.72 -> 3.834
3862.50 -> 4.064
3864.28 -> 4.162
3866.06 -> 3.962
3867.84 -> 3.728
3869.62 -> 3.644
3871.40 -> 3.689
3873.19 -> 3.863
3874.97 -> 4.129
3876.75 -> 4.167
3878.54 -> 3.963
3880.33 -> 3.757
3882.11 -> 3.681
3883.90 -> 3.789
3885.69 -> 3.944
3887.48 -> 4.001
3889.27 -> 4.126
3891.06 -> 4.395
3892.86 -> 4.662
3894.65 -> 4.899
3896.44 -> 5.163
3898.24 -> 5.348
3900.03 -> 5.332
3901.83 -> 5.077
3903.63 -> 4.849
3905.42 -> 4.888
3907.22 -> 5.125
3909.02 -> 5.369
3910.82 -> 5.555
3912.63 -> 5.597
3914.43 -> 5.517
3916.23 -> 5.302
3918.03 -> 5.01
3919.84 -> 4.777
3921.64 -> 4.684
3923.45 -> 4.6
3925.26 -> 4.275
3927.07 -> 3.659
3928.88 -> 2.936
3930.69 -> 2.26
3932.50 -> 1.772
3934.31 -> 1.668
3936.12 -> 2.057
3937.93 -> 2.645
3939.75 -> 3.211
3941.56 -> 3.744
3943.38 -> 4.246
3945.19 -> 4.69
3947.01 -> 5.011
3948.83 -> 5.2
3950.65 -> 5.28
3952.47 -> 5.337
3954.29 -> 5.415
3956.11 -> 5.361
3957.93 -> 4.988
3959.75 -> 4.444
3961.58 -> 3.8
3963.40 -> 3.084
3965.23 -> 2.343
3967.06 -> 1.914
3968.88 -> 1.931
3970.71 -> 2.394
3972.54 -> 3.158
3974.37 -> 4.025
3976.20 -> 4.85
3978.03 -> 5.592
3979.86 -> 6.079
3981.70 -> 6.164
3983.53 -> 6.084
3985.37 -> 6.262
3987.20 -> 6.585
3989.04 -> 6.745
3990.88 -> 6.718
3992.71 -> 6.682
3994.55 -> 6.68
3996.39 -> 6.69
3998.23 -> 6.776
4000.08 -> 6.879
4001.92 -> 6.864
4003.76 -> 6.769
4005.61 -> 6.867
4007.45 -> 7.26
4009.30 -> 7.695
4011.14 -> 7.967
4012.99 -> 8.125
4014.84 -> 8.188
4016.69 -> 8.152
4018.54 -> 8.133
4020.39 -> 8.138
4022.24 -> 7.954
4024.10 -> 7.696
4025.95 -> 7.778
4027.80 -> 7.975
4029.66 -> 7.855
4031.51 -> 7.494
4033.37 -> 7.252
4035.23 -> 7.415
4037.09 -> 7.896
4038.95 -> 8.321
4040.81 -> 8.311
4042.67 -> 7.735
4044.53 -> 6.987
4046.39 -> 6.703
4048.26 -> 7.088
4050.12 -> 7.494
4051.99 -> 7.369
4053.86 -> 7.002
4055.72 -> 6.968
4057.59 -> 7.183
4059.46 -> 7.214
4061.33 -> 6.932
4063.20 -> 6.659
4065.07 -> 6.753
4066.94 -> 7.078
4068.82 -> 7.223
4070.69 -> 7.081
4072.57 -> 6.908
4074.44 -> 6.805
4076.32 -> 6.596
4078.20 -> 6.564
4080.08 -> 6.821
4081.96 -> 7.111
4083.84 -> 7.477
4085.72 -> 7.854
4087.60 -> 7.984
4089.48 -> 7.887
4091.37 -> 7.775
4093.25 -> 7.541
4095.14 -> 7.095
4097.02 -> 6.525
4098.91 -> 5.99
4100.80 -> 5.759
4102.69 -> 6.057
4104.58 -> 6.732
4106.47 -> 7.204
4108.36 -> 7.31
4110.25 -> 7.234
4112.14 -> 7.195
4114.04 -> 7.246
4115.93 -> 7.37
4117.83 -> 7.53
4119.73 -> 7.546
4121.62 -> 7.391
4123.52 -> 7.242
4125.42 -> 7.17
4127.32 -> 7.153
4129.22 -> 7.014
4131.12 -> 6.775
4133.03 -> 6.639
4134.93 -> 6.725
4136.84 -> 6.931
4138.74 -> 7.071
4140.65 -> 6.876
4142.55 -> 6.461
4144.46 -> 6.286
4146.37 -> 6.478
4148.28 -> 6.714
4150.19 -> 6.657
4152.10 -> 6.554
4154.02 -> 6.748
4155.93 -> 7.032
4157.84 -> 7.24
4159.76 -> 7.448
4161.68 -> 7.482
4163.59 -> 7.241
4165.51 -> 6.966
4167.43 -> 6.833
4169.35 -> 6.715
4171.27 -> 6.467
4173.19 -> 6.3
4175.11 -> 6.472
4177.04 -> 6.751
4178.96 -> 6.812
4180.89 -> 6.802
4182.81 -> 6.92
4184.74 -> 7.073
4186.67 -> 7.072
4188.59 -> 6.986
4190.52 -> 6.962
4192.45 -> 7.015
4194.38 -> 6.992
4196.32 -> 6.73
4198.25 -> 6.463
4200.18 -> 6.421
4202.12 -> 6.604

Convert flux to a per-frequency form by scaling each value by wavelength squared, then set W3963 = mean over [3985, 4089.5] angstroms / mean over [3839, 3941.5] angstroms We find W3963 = 1.9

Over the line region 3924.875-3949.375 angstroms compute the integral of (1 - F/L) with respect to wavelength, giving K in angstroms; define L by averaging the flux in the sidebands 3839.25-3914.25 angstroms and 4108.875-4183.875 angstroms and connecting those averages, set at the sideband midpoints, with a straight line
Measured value 7.73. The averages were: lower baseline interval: 4.27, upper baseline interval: 6.94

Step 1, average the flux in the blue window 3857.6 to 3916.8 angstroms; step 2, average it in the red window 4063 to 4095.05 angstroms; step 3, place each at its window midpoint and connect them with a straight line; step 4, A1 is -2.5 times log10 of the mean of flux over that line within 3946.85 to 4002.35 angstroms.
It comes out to 0.12 mag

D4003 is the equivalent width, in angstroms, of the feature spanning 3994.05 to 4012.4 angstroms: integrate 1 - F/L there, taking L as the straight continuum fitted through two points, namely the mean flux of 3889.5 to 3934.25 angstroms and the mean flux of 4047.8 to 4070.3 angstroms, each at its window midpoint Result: -2.83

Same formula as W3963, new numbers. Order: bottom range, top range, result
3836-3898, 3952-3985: 1.15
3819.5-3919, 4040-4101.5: 1.93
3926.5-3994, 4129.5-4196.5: 1.75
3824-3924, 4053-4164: 1.91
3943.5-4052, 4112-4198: 1.19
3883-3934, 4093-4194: 1.72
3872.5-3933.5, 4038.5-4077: 1.75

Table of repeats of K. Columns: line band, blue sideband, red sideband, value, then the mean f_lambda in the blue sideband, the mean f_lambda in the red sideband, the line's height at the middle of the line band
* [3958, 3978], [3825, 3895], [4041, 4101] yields 7.60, 3.71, 7.1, 5.45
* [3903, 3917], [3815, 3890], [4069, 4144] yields -2.80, 3.63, 7.04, 4.4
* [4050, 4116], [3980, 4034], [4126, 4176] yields -0.25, 7.24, 6.82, 7.02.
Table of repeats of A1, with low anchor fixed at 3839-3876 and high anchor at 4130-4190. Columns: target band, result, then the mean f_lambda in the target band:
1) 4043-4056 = -0.235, 7.12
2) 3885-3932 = -0.075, 4.64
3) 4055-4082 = -0.169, 6.92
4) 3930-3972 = 0.304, 3.6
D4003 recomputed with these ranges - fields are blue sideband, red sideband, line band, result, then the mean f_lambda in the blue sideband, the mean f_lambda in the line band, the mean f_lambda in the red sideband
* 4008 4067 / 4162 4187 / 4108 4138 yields -0.25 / 7.55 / 7.15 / 6.81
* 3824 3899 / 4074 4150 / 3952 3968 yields 3.16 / 3.78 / 4.04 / 7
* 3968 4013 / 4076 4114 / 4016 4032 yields -3.91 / 6.04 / 7.92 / 7.05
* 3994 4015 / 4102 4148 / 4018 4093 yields -2.85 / 7.2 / 7.38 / 6.99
